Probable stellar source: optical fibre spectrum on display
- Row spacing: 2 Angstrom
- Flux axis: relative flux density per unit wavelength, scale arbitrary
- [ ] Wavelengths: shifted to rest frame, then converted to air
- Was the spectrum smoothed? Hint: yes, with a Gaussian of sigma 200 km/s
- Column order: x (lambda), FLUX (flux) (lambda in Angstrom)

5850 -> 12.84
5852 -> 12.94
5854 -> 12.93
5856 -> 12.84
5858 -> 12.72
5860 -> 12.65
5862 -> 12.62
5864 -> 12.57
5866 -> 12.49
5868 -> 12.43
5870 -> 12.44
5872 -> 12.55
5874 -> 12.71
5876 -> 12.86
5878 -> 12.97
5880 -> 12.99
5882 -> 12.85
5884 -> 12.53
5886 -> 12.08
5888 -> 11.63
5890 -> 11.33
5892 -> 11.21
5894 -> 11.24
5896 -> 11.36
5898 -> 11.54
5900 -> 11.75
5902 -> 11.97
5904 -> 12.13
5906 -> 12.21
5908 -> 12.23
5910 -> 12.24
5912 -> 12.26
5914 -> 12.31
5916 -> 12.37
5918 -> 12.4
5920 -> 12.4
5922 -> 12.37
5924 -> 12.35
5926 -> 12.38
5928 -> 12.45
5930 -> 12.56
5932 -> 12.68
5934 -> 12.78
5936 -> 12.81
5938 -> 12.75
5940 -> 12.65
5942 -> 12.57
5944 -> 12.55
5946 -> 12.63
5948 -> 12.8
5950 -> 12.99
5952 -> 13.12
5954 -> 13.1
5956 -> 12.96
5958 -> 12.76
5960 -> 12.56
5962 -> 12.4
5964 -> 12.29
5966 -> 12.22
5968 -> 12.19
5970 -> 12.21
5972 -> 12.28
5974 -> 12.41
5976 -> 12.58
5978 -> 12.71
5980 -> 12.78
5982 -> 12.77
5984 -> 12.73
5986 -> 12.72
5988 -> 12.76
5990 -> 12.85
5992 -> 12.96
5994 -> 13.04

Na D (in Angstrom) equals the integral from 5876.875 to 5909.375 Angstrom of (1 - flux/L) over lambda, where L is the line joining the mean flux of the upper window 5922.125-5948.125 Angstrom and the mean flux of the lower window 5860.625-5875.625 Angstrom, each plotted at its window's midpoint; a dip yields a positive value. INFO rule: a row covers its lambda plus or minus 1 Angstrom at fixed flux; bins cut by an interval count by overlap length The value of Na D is 1.5 Angstrom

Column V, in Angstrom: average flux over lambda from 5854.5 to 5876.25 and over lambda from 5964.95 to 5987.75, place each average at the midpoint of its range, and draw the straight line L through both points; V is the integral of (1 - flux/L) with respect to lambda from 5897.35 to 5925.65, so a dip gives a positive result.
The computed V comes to 0.9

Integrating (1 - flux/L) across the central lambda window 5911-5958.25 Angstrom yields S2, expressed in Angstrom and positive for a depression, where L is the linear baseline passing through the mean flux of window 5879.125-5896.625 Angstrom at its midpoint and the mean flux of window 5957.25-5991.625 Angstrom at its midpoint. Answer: -1.4 Angstrom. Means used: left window 11.9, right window 12.5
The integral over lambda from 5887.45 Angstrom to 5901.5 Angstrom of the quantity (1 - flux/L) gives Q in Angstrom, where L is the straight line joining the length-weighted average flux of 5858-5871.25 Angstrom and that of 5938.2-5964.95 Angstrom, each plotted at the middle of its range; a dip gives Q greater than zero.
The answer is 1.3 Angstrom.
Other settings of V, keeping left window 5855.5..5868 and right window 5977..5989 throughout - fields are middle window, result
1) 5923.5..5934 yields 0.14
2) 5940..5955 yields -0.12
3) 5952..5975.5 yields 0.38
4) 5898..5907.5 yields 0.52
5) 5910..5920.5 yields 0.28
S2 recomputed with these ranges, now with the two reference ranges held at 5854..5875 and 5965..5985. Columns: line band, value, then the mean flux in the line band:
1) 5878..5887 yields -0.04 Angstrom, 12.7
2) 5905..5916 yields 0.27 Angstrom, 12.3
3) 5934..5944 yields -0.13 Angstrom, 12.7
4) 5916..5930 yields 0.16 Angstrom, 12.4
